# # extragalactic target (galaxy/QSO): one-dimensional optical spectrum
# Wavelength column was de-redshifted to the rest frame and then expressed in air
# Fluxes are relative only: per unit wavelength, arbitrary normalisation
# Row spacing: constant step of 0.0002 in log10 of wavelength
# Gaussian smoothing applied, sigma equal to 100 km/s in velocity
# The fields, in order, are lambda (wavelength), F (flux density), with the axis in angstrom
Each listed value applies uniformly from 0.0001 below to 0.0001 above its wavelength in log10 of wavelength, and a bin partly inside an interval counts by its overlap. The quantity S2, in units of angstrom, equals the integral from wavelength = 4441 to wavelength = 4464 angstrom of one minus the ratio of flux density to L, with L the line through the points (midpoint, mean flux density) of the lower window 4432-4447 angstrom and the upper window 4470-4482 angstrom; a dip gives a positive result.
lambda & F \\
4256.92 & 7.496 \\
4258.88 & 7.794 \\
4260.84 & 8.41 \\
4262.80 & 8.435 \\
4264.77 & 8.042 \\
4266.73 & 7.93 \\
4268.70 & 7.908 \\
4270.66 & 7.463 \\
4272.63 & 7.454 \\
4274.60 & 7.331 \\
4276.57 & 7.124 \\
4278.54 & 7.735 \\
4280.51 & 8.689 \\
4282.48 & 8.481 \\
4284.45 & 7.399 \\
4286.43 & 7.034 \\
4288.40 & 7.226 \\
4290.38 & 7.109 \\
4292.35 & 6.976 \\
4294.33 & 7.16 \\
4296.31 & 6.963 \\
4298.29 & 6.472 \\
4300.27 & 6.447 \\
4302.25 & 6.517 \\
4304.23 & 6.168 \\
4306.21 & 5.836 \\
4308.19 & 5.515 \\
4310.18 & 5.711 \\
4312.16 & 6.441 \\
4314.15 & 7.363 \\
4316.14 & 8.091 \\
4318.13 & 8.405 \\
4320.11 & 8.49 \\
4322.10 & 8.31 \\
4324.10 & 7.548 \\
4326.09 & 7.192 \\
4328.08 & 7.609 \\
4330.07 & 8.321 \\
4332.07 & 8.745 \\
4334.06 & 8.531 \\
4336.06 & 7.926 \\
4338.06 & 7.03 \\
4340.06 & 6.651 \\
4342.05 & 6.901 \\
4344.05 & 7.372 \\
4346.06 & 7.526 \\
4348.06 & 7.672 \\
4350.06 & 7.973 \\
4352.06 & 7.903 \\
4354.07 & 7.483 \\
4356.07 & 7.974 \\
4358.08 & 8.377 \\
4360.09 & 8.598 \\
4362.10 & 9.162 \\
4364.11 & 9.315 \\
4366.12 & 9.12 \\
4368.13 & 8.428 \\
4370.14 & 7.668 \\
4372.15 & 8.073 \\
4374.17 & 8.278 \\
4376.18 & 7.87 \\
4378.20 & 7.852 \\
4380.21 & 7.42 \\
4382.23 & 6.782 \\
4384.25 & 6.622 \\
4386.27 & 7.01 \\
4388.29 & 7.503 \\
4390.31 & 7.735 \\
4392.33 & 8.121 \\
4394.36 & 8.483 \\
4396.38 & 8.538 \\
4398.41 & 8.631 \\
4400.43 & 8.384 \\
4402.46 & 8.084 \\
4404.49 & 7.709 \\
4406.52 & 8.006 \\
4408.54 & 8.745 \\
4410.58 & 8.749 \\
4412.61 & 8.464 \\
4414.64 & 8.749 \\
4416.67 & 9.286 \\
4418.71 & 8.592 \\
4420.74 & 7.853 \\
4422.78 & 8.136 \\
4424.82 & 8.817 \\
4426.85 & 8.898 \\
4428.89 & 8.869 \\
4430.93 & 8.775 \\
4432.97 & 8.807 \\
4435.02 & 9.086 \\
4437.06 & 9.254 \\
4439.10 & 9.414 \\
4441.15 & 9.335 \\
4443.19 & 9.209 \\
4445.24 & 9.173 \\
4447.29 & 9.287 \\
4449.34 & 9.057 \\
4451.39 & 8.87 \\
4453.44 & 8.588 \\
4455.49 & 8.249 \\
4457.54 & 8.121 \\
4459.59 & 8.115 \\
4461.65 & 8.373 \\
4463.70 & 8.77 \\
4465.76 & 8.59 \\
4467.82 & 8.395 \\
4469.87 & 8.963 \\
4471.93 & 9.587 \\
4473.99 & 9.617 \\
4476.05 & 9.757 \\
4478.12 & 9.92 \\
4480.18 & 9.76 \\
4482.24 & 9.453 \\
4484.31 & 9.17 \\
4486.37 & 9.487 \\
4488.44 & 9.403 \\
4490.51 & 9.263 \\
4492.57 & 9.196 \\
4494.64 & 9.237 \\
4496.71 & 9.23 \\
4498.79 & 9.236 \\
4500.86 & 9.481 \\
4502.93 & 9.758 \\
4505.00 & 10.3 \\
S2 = 1.5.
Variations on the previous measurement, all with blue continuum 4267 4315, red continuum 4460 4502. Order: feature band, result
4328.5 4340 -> -0.67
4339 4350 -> 0.53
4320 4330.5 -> -0.58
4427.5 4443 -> -0.68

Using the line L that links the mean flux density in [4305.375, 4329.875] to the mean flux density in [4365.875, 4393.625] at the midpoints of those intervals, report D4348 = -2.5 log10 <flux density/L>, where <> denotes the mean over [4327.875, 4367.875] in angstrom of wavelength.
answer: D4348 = -0.08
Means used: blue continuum 7.26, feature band 8.03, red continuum 7.72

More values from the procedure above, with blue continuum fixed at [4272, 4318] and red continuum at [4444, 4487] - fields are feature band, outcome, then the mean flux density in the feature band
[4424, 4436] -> -0.03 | 8.88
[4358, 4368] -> -0.14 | 8.92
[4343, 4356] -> 0.00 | 7.67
